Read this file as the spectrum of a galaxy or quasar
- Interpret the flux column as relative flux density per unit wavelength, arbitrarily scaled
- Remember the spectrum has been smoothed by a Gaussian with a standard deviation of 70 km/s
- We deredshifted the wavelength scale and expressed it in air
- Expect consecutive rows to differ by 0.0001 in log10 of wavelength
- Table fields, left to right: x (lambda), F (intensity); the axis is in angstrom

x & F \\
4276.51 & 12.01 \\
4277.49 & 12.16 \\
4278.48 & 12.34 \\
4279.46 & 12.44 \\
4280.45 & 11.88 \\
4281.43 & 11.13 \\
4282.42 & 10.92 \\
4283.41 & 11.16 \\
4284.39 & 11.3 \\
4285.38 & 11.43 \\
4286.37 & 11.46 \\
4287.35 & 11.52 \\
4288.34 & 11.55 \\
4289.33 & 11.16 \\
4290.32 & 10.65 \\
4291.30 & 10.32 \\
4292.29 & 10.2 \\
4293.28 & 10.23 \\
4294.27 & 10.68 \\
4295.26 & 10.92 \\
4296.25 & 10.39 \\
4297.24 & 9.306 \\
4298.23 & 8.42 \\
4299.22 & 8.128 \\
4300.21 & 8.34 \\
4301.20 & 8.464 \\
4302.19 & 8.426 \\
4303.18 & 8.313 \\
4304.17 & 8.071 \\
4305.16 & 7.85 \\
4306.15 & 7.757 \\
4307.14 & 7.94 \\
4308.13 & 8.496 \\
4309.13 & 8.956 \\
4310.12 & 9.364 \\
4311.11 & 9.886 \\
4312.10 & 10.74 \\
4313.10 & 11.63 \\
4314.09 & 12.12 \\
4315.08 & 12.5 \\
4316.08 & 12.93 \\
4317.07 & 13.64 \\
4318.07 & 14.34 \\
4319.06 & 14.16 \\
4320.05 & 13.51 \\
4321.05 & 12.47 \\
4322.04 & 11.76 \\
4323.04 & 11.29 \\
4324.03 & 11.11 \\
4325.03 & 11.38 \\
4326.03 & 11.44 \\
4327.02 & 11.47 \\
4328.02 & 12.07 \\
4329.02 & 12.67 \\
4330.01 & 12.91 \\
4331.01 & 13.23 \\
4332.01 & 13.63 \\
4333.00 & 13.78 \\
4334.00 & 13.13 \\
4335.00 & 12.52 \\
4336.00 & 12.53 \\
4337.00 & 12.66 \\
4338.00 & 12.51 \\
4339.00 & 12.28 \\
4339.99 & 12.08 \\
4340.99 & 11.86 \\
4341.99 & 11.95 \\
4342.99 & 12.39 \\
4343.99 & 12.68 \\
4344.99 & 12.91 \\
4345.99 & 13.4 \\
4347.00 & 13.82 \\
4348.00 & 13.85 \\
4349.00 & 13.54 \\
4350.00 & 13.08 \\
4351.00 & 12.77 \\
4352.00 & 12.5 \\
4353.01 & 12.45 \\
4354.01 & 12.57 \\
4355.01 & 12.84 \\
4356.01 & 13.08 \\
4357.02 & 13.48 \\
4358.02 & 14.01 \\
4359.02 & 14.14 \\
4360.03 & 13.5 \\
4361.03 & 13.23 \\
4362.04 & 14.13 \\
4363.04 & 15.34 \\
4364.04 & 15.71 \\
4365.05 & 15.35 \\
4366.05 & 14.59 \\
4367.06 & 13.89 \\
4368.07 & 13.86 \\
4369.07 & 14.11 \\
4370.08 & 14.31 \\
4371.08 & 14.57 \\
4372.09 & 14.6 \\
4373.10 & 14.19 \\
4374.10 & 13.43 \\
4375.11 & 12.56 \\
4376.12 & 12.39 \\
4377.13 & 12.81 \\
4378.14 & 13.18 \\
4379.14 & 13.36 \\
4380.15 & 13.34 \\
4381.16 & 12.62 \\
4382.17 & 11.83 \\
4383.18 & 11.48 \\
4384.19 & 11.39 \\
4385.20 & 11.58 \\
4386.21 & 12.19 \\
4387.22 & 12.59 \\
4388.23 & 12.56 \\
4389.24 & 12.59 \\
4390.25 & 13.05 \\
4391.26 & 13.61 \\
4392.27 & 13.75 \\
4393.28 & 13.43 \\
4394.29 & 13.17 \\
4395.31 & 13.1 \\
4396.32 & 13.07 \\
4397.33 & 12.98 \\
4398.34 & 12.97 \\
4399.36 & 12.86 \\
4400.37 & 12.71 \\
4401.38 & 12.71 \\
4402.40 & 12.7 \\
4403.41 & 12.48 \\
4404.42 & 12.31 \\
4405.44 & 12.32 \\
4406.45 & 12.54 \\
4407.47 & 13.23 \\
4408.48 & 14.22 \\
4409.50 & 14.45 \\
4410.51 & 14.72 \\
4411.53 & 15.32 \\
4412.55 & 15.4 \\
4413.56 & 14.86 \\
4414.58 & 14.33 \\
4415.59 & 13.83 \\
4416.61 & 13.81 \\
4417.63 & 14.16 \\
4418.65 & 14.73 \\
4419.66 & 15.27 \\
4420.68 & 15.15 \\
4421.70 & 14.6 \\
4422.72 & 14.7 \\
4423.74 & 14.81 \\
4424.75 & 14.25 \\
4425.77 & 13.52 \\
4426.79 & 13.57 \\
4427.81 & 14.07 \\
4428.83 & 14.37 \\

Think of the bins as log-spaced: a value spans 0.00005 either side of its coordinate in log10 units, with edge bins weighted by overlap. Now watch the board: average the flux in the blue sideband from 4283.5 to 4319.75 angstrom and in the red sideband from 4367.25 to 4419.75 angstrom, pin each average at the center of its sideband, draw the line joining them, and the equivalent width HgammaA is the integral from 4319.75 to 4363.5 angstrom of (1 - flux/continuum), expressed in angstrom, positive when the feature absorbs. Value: -4.4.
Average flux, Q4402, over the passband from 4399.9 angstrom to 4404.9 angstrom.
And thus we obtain 12.6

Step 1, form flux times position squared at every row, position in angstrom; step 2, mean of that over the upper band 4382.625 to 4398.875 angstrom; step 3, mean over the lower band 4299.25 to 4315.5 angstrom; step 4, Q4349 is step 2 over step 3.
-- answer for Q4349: 1.43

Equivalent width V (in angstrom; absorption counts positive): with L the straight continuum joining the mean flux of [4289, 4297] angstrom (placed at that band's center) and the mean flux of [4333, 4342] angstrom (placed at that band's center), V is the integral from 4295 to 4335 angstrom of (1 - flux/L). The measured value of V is 2.1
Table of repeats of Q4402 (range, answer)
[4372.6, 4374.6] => 13.9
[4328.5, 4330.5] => 12.8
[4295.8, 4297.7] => 9.84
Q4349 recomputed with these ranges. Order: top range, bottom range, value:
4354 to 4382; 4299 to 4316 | 1.51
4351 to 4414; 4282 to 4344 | 1.24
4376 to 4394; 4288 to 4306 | 1.39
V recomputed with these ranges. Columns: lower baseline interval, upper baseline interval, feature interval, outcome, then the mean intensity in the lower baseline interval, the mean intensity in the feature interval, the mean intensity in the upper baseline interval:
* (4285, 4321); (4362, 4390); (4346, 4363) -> -1.2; 10.4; 13.4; 13.4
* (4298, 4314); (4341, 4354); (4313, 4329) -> -3.2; 8.89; 12.4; 12.9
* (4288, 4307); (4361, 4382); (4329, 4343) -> -1.2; 9.38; 12.7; 13.9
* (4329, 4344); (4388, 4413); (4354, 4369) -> -1.3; 12.7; 14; 13.3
